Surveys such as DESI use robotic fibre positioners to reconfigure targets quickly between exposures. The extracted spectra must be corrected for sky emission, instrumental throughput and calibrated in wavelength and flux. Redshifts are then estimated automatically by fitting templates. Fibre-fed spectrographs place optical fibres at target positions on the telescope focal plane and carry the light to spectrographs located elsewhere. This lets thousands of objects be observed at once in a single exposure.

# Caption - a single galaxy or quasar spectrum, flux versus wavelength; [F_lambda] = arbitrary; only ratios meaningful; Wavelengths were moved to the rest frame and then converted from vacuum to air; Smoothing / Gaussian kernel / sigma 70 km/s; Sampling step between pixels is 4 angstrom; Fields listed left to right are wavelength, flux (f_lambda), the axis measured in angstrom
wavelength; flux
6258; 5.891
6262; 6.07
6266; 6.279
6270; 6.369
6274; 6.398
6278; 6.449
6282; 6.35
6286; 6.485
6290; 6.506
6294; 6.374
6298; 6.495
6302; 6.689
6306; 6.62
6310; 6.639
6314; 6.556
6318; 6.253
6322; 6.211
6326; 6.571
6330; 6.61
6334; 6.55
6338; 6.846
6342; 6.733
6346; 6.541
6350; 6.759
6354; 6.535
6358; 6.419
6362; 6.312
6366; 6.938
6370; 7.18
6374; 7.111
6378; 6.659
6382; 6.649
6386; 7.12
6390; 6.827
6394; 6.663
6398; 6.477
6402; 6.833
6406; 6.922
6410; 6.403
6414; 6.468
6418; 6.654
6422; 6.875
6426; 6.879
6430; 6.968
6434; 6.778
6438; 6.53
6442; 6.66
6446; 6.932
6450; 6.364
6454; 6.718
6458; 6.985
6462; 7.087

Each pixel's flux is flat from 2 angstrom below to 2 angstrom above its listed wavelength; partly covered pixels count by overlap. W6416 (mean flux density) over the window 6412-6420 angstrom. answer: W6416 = 6.56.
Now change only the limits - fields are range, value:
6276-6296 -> 6.43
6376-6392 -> 6.81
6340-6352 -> 6.68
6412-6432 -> 6.77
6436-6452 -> 6.62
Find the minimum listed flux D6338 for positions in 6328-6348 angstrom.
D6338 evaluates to 6.541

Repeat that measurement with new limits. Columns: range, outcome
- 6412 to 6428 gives 6.468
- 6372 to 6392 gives 6.649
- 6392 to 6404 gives 6.477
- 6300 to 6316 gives 6.556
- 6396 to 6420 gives 6.403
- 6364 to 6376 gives 6.938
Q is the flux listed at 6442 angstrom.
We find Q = 6.66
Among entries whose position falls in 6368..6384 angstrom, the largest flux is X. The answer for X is 7.18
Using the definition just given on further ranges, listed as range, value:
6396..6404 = 6.833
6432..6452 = 6.932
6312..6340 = 6.846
